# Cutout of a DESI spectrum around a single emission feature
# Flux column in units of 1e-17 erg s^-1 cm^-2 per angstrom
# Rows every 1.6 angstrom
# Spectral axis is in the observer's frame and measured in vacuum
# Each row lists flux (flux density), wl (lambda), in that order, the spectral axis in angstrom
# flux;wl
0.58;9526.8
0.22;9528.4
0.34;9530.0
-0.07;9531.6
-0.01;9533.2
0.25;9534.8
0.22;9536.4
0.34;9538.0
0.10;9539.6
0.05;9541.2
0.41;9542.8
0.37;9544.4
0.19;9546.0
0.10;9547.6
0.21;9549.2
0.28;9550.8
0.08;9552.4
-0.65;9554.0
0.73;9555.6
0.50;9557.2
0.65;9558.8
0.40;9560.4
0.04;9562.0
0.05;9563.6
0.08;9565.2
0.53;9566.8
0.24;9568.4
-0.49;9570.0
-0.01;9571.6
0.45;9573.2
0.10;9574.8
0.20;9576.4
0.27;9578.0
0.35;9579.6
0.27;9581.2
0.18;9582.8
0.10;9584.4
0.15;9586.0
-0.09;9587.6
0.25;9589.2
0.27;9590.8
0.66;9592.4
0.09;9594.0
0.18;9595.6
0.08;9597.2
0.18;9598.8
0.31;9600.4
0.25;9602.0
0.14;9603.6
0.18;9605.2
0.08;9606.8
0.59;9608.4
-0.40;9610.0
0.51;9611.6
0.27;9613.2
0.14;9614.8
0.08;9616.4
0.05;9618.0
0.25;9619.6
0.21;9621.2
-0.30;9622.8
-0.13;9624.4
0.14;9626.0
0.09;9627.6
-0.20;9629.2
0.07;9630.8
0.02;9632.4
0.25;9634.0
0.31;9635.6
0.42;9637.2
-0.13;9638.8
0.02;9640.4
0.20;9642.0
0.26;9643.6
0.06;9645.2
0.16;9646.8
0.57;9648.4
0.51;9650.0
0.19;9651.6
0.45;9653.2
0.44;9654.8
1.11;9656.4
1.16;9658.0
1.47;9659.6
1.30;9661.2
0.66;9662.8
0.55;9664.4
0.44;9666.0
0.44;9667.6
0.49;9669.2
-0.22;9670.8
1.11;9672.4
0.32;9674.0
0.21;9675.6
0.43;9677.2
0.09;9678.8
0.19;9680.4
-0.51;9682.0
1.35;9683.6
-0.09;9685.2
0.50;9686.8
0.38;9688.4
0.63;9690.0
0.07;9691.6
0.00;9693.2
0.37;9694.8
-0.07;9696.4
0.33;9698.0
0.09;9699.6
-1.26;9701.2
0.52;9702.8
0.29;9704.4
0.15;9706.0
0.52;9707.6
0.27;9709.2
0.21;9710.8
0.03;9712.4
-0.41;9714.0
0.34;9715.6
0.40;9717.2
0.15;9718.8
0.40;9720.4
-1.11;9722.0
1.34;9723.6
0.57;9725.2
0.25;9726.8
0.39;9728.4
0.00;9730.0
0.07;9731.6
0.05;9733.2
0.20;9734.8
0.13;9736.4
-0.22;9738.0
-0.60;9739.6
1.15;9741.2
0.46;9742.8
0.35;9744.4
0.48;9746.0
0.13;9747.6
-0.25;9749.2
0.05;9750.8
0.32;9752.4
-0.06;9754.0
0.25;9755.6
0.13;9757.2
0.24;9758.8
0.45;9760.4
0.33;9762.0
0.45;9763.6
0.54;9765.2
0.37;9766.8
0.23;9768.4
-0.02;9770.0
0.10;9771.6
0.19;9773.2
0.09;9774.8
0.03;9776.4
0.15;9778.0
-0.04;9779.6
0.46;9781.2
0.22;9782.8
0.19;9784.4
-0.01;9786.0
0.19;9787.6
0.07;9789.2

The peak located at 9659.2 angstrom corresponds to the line H-beta 4861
